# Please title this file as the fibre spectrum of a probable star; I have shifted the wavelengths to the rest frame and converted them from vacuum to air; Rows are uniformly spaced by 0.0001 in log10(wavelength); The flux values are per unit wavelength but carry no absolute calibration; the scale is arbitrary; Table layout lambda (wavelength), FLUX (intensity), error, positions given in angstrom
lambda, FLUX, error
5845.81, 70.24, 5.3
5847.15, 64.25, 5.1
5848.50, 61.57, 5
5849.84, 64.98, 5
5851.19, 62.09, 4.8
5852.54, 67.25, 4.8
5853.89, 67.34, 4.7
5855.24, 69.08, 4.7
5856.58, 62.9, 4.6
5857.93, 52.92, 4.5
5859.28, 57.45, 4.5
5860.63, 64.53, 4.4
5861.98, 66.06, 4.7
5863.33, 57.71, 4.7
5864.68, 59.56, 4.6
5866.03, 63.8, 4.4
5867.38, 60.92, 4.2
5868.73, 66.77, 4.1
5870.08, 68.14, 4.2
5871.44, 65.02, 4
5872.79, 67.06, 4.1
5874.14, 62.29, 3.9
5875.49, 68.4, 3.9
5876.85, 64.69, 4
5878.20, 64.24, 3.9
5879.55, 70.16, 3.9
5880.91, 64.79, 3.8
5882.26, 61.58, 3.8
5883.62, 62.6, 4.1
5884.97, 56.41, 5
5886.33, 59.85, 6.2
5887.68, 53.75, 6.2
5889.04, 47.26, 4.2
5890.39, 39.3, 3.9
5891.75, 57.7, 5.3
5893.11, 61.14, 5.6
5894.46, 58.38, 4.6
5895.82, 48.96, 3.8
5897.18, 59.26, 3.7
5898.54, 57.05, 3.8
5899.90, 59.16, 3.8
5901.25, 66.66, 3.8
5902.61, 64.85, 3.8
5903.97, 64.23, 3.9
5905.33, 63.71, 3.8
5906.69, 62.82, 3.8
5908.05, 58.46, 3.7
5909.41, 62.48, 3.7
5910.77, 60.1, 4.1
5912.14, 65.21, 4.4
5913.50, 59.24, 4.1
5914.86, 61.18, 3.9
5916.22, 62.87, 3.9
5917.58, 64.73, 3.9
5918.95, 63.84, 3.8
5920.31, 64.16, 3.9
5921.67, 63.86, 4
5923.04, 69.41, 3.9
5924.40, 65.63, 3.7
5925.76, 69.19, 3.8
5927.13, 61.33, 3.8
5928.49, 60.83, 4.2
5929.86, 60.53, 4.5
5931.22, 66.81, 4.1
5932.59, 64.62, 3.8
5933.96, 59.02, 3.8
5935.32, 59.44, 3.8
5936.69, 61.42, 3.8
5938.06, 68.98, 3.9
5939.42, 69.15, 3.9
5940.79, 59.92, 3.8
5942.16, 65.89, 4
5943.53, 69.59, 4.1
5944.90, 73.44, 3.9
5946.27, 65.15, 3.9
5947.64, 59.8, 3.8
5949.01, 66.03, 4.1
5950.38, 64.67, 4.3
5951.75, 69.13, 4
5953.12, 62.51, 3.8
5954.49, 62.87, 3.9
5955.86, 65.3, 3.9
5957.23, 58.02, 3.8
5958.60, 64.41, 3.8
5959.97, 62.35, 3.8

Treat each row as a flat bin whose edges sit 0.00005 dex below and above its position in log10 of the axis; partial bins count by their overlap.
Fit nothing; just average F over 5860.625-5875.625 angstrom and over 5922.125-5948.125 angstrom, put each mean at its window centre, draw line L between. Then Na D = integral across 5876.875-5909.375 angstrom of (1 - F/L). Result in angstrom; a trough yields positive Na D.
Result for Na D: 2.48 angstrom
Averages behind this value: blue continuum 64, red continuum 64.8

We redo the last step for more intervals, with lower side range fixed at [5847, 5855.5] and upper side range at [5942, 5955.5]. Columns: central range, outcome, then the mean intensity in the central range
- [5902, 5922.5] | 0.9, 62.8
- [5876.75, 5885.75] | 0.3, 63.4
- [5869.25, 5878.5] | -0.1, 65.7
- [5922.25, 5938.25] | 0.5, 63.8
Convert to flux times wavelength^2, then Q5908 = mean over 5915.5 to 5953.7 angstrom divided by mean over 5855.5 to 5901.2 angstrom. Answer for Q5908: 1.1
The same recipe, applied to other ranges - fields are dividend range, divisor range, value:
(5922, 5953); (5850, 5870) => 1.06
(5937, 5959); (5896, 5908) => 1.08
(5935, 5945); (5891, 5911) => 1.11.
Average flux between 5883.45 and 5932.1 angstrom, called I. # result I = 60.6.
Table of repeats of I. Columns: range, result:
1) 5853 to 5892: 61.5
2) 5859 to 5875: 63.5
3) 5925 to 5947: 64.7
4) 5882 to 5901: 56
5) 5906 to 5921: 62.3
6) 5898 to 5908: 62.5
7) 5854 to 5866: 61.7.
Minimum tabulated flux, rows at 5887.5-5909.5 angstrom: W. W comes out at 39.3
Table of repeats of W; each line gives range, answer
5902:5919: 58.46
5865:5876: 60.92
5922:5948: 59.02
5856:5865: 52.92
